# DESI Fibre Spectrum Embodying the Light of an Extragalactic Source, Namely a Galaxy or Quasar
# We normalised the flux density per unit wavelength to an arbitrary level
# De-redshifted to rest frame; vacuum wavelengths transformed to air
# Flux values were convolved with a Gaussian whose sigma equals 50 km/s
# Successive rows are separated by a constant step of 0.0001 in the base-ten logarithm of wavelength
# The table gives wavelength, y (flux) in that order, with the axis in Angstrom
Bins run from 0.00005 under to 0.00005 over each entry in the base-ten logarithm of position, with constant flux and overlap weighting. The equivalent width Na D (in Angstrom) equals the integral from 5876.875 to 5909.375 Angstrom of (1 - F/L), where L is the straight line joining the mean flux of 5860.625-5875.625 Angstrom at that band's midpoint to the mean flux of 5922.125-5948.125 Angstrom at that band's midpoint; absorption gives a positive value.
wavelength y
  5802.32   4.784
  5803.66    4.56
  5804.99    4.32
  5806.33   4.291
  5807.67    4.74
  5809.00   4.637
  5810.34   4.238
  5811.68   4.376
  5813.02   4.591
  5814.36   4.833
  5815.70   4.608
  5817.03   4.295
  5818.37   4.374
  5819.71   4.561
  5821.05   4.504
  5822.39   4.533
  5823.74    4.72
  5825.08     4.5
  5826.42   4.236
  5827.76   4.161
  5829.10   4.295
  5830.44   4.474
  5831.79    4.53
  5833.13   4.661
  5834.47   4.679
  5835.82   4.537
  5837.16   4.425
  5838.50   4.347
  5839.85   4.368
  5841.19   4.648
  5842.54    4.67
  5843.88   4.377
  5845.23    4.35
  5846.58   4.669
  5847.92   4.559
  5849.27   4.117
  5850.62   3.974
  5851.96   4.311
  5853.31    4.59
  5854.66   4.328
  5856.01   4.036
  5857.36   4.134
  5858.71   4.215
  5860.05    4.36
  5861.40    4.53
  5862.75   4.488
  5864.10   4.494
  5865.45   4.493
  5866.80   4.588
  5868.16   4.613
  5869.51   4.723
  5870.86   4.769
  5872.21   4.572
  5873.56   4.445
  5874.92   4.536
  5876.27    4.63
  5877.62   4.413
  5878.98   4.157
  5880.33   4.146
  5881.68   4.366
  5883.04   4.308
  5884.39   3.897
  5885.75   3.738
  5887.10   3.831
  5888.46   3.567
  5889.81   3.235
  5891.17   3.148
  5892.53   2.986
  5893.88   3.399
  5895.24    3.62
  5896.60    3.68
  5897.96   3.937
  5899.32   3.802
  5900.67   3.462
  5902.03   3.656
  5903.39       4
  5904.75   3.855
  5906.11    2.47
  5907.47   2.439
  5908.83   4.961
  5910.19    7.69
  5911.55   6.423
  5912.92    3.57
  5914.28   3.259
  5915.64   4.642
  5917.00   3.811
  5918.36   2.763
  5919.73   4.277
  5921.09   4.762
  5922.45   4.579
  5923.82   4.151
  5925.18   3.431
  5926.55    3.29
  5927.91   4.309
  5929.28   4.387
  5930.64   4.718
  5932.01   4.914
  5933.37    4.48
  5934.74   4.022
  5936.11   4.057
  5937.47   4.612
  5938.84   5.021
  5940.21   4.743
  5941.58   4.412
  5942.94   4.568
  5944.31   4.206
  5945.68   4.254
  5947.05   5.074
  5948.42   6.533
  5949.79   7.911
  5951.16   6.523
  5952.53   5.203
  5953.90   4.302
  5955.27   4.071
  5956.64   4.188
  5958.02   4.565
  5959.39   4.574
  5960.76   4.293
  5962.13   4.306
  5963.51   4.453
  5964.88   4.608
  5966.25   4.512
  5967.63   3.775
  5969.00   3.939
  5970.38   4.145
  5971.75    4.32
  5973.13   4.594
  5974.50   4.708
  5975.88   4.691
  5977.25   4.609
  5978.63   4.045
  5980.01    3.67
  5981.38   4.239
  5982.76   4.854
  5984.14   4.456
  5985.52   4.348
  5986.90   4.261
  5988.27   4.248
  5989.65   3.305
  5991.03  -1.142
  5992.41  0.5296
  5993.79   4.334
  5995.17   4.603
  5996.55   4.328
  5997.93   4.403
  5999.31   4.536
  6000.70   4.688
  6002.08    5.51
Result 5.8 Angstrom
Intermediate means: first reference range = 4.57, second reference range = 4.41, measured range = 3.71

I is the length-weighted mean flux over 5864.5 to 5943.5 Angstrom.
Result 4.16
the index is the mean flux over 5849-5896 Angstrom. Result 4.16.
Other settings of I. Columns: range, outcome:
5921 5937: 4.25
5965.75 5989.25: 4.3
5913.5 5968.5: 4.51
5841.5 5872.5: 4.43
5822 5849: 4.48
